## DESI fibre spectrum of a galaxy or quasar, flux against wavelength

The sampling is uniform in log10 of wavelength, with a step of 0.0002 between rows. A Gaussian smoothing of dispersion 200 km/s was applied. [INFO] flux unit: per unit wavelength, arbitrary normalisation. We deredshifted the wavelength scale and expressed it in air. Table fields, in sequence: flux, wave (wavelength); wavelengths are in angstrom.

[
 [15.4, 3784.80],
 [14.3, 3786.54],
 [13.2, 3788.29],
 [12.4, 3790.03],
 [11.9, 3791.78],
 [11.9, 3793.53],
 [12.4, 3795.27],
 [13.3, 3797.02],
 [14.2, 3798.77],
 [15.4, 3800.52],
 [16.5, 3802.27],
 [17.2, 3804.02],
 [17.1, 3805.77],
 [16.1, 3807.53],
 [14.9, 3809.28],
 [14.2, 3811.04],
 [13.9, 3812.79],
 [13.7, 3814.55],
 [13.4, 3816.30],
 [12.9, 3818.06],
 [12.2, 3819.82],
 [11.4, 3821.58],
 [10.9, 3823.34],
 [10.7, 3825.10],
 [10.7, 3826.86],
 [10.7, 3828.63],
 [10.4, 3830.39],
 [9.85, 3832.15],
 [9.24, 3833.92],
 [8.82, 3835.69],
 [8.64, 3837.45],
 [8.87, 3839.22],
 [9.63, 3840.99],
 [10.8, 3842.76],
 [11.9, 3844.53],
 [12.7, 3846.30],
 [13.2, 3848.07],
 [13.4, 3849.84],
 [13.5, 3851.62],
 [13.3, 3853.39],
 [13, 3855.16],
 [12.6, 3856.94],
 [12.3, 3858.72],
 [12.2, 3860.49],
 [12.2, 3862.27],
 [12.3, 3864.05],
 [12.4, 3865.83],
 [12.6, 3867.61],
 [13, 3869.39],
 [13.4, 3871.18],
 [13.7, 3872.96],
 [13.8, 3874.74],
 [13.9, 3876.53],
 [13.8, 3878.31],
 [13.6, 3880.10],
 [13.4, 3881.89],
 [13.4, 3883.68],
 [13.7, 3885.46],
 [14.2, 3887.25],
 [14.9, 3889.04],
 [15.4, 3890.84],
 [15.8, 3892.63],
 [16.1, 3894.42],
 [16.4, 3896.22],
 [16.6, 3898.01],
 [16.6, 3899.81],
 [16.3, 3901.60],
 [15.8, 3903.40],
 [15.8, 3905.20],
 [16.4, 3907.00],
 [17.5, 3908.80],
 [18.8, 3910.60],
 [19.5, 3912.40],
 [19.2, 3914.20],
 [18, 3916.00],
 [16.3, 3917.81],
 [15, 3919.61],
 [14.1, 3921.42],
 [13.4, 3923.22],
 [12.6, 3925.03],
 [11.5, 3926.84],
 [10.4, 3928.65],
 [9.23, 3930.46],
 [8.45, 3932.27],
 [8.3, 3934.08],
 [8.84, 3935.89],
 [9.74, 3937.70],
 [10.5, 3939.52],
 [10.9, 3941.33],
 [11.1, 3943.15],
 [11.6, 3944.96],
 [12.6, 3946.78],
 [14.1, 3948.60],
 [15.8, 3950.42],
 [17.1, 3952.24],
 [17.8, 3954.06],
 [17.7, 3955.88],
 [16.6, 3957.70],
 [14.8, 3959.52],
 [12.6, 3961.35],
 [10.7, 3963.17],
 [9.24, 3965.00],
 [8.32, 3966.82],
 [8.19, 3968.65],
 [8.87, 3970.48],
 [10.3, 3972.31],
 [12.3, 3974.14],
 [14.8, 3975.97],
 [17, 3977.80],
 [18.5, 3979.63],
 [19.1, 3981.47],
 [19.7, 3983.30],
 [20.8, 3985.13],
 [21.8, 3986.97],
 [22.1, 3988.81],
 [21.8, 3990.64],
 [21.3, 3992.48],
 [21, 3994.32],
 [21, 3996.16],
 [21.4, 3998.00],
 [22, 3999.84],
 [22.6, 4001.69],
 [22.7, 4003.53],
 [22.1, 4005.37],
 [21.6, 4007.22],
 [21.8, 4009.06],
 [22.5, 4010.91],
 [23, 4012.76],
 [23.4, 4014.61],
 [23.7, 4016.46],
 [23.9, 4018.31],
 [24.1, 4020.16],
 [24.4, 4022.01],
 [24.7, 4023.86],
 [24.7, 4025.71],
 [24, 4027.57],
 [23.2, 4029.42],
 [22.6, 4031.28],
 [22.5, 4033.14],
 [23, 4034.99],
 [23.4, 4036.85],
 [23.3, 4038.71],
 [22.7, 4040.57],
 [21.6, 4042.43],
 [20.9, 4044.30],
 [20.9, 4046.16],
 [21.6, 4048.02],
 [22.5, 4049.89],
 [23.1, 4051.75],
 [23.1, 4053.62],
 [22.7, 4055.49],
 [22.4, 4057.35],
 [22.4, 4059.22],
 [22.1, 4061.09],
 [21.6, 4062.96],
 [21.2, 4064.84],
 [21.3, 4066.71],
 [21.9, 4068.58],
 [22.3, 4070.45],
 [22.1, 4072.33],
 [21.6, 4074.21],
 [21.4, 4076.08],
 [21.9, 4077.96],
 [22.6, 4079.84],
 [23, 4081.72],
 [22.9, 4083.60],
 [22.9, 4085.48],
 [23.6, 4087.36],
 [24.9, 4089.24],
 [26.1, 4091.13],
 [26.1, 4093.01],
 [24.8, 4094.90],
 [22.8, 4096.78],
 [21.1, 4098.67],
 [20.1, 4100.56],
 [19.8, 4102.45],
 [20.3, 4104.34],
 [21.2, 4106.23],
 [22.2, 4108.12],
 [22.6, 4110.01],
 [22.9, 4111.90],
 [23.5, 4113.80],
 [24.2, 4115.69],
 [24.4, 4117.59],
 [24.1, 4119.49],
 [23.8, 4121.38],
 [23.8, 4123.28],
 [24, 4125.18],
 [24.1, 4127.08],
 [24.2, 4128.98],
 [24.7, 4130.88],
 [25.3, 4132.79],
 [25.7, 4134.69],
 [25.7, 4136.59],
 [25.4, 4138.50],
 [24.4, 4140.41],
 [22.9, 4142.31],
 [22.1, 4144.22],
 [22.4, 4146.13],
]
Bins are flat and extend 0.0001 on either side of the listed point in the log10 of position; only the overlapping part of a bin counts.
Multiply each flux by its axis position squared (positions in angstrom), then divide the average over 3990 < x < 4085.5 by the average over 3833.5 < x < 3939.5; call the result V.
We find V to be 1.81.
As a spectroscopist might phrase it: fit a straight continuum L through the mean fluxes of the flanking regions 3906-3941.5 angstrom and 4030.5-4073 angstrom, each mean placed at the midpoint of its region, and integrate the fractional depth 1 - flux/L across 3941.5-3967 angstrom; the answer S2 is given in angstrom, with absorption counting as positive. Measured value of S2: 3.1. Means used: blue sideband 13.5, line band 13.6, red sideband 22.2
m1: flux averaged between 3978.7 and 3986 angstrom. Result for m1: 19.5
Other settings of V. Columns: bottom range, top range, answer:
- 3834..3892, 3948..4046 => 1.66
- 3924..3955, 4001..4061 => 2.02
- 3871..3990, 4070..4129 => 1.73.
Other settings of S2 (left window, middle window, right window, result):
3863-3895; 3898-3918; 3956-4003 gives -3.6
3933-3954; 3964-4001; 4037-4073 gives -2.8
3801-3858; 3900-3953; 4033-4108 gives 8.2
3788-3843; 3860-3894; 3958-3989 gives -0.9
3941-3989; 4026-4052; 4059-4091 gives -3.6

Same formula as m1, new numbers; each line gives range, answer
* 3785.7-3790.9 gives 13.3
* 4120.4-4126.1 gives 23.9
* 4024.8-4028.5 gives 24.3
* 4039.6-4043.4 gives 22.1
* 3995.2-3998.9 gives 21.2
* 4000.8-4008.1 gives 22.3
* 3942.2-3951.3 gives 13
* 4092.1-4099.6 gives 23.7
